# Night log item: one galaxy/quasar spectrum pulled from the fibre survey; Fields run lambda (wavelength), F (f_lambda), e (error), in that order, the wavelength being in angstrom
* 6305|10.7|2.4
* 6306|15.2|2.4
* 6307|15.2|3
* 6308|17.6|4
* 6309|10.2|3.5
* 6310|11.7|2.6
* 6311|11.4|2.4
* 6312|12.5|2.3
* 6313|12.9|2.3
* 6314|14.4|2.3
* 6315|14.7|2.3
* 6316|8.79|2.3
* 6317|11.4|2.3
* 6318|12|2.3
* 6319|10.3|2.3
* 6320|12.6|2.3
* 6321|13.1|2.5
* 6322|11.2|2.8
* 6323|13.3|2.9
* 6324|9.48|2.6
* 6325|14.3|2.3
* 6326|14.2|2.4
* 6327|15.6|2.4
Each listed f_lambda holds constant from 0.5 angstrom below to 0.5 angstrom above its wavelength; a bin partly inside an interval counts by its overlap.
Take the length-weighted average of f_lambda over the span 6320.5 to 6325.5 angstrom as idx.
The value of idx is 12.3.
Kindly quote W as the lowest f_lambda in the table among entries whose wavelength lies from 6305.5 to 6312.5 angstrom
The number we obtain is 10.2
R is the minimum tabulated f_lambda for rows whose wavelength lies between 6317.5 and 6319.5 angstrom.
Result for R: 10.3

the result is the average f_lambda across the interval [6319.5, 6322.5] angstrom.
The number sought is 12.3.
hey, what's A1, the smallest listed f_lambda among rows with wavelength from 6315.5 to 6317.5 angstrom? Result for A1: 8.79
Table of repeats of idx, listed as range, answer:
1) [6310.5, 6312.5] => 11.9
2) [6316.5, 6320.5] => 11.6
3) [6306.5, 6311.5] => 13.2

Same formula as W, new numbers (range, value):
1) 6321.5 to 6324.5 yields 9.48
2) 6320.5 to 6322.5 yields 11.2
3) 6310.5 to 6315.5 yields 11.4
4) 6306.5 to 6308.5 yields 15.2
